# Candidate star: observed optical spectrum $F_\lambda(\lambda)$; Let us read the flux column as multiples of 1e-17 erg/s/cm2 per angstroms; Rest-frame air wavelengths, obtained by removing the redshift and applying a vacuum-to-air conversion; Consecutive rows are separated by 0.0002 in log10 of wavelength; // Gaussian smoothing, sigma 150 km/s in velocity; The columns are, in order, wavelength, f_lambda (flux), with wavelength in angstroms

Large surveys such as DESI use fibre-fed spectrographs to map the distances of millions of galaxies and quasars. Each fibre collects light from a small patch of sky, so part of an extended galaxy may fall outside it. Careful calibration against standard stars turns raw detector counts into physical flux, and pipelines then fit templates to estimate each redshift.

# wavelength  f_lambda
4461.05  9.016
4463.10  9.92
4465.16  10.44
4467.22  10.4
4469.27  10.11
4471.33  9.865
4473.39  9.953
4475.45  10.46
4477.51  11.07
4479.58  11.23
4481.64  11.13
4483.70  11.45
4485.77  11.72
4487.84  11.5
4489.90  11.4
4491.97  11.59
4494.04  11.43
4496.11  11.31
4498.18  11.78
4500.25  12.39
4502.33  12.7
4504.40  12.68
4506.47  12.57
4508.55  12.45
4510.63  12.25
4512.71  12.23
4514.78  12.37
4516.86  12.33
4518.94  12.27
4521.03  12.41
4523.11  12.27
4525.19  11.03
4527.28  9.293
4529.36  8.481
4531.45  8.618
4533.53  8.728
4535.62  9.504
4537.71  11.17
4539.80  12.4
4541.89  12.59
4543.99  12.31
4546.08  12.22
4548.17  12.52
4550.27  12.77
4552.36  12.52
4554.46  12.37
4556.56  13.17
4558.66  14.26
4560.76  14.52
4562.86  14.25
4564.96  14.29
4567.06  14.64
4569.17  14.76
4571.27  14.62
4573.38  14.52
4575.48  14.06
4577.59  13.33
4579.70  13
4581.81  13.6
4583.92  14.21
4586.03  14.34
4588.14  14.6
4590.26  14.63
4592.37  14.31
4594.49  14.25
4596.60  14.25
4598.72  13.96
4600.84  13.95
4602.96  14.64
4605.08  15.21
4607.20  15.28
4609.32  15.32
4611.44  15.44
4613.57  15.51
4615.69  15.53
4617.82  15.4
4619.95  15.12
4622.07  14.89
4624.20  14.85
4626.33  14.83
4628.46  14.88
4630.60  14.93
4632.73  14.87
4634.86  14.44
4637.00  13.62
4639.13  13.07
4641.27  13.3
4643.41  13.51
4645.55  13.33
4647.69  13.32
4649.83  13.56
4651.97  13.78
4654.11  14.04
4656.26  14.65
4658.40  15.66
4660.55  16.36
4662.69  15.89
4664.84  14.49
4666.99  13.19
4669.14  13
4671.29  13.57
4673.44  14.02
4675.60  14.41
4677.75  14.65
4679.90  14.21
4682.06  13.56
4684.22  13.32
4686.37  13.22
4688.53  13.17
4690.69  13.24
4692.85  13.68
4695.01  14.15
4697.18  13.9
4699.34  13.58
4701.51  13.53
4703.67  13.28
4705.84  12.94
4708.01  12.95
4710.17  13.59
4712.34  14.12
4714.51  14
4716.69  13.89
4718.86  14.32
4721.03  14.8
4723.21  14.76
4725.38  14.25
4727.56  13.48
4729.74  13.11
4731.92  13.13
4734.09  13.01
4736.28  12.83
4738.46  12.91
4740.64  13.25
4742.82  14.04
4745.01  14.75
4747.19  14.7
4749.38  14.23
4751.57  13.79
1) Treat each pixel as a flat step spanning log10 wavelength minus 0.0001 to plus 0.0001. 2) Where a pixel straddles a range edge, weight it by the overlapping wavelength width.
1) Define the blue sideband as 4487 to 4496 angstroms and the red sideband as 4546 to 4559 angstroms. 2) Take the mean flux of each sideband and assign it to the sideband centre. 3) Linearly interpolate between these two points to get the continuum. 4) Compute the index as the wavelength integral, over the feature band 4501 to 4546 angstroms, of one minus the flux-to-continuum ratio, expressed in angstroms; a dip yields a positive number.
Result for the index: 2.5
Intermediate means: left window 11.5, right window 12.8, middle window 11.5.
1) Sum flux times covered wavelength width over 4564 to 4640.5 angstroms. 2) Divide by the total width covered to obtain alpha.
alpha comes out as 14.5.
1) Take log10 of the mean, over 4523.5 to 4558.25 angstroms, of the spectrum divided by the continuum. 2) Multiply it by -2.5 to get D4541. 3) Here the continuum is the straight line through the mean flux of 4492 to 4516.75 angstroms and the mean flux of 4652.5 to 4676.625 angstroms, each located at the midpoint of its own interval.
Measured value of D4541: 0.13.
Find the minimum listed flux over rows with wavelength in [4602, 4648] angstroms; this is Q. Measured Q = 13.07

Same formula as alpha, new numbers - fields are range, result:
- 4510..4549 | 11.3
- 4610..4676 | 14.4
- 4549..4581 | 13.8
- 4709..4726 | 14.2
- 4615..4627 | 15.1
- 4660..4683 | 14.3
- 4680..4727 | 13.7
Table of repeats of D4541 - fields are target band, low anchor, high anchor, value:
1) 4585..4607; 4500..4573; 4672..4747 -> -0.132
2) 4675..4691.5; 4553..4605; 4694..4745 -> 0.005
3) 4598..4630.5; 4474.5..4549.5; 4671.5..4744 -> -0.186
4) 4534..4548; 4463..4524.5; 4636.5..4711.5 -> 0.048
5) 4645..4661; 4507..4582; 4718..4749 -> -0.084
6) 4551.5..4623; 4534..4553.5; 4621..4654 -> -0.117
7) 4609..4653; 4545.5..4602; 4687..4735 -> -0.050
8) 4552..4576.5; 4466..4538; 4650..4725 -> -0.158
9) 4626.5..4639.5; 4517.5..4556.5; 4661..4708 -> -0.117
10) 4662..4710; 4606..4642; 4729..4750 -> 0.035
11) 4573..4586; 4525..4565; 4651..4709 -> -0.120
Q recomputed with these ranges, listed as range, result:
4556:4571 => 13.17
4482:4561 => 8.481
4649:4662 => 13.56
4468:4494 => 9.865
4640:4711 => 12.94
